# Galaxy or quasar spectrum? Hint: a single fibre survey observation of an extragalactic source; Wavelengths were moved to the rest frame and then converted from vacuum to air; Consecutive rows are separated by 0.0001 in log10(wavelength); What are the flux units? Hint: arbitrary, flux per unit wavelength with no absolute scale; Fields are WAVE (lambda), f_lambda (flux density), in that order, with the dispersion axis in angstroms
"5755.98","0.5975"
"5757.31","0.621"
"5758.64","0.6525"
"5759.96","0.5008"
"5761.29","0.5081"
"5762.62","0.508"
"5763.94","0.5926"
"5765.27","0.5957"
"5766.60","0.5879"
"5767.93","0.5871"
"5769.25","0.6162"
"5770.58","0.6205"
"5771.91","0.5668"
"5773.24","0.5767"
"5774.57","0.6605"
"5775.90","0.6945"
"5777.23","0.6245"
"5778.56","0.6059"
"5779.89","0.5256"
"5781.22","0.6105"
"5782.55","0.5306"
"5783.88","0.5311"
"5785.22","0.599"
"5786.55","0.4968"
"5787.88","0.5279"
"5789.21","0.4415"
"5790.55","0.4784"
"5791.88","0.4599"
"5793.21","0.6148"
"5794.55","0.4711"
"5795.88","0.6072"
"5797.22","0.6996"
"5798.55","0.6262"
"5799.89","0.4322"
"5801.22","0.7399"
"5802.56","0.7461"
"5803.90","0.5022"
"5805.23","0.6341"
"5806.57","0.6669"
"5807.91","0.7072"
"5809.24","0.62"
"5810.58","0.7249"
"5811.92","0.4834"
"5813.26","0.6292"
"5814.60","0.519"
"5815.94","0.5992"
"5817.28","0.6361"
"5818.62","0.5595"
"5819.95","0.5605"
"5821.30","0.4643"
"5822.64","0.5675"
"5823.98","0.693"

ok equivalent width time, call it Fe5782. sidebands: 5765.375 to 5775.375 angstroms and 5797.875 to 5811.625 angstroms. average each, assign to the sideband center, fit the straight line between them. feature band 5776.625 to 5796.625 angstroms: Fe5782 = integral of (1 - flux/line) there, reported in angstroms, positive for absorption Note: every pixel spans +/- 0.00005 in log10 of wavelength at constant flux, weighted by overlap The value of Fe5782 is 2.5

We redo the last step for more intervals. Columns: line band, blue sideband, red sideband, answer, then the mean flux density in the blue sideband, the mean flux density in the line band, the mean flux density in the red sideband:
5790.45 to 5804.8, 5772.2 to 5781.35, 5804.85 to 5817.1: 0.8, 0.612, 0.585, 0.62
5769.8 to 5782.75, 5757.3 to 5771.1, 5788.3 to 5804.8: -0.7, 0.579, 0.604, 0.569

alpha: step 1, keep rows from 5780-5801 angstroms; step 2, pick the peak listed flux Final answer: 0.6996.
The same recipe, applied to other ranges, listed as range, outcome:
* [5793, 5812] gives 0.7461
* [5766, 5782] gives 0.6945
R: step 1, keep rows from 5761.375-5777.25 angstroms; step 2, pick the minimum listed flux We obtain 0.508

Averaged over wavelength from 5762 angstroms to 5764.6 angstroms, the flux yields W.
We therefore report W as 0.552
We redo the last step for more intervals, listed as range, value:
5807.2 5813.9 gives 0.633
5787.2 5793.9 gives 0.504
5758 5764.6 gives 0.553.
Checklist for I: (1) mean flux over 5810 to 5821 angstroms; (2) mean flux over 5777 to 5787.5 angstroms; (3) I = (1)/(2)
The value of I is 1.04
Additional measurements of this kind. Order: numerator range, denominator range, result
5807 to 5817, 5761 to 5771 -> 1.06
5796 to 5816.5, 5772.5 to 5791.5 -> 1.10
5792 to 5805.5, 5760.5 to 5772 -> 1.04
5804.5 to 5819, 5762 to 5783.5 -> 1.04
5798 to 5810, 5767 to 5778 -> 1.02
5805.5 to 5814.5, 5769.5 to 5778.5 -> 1.01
